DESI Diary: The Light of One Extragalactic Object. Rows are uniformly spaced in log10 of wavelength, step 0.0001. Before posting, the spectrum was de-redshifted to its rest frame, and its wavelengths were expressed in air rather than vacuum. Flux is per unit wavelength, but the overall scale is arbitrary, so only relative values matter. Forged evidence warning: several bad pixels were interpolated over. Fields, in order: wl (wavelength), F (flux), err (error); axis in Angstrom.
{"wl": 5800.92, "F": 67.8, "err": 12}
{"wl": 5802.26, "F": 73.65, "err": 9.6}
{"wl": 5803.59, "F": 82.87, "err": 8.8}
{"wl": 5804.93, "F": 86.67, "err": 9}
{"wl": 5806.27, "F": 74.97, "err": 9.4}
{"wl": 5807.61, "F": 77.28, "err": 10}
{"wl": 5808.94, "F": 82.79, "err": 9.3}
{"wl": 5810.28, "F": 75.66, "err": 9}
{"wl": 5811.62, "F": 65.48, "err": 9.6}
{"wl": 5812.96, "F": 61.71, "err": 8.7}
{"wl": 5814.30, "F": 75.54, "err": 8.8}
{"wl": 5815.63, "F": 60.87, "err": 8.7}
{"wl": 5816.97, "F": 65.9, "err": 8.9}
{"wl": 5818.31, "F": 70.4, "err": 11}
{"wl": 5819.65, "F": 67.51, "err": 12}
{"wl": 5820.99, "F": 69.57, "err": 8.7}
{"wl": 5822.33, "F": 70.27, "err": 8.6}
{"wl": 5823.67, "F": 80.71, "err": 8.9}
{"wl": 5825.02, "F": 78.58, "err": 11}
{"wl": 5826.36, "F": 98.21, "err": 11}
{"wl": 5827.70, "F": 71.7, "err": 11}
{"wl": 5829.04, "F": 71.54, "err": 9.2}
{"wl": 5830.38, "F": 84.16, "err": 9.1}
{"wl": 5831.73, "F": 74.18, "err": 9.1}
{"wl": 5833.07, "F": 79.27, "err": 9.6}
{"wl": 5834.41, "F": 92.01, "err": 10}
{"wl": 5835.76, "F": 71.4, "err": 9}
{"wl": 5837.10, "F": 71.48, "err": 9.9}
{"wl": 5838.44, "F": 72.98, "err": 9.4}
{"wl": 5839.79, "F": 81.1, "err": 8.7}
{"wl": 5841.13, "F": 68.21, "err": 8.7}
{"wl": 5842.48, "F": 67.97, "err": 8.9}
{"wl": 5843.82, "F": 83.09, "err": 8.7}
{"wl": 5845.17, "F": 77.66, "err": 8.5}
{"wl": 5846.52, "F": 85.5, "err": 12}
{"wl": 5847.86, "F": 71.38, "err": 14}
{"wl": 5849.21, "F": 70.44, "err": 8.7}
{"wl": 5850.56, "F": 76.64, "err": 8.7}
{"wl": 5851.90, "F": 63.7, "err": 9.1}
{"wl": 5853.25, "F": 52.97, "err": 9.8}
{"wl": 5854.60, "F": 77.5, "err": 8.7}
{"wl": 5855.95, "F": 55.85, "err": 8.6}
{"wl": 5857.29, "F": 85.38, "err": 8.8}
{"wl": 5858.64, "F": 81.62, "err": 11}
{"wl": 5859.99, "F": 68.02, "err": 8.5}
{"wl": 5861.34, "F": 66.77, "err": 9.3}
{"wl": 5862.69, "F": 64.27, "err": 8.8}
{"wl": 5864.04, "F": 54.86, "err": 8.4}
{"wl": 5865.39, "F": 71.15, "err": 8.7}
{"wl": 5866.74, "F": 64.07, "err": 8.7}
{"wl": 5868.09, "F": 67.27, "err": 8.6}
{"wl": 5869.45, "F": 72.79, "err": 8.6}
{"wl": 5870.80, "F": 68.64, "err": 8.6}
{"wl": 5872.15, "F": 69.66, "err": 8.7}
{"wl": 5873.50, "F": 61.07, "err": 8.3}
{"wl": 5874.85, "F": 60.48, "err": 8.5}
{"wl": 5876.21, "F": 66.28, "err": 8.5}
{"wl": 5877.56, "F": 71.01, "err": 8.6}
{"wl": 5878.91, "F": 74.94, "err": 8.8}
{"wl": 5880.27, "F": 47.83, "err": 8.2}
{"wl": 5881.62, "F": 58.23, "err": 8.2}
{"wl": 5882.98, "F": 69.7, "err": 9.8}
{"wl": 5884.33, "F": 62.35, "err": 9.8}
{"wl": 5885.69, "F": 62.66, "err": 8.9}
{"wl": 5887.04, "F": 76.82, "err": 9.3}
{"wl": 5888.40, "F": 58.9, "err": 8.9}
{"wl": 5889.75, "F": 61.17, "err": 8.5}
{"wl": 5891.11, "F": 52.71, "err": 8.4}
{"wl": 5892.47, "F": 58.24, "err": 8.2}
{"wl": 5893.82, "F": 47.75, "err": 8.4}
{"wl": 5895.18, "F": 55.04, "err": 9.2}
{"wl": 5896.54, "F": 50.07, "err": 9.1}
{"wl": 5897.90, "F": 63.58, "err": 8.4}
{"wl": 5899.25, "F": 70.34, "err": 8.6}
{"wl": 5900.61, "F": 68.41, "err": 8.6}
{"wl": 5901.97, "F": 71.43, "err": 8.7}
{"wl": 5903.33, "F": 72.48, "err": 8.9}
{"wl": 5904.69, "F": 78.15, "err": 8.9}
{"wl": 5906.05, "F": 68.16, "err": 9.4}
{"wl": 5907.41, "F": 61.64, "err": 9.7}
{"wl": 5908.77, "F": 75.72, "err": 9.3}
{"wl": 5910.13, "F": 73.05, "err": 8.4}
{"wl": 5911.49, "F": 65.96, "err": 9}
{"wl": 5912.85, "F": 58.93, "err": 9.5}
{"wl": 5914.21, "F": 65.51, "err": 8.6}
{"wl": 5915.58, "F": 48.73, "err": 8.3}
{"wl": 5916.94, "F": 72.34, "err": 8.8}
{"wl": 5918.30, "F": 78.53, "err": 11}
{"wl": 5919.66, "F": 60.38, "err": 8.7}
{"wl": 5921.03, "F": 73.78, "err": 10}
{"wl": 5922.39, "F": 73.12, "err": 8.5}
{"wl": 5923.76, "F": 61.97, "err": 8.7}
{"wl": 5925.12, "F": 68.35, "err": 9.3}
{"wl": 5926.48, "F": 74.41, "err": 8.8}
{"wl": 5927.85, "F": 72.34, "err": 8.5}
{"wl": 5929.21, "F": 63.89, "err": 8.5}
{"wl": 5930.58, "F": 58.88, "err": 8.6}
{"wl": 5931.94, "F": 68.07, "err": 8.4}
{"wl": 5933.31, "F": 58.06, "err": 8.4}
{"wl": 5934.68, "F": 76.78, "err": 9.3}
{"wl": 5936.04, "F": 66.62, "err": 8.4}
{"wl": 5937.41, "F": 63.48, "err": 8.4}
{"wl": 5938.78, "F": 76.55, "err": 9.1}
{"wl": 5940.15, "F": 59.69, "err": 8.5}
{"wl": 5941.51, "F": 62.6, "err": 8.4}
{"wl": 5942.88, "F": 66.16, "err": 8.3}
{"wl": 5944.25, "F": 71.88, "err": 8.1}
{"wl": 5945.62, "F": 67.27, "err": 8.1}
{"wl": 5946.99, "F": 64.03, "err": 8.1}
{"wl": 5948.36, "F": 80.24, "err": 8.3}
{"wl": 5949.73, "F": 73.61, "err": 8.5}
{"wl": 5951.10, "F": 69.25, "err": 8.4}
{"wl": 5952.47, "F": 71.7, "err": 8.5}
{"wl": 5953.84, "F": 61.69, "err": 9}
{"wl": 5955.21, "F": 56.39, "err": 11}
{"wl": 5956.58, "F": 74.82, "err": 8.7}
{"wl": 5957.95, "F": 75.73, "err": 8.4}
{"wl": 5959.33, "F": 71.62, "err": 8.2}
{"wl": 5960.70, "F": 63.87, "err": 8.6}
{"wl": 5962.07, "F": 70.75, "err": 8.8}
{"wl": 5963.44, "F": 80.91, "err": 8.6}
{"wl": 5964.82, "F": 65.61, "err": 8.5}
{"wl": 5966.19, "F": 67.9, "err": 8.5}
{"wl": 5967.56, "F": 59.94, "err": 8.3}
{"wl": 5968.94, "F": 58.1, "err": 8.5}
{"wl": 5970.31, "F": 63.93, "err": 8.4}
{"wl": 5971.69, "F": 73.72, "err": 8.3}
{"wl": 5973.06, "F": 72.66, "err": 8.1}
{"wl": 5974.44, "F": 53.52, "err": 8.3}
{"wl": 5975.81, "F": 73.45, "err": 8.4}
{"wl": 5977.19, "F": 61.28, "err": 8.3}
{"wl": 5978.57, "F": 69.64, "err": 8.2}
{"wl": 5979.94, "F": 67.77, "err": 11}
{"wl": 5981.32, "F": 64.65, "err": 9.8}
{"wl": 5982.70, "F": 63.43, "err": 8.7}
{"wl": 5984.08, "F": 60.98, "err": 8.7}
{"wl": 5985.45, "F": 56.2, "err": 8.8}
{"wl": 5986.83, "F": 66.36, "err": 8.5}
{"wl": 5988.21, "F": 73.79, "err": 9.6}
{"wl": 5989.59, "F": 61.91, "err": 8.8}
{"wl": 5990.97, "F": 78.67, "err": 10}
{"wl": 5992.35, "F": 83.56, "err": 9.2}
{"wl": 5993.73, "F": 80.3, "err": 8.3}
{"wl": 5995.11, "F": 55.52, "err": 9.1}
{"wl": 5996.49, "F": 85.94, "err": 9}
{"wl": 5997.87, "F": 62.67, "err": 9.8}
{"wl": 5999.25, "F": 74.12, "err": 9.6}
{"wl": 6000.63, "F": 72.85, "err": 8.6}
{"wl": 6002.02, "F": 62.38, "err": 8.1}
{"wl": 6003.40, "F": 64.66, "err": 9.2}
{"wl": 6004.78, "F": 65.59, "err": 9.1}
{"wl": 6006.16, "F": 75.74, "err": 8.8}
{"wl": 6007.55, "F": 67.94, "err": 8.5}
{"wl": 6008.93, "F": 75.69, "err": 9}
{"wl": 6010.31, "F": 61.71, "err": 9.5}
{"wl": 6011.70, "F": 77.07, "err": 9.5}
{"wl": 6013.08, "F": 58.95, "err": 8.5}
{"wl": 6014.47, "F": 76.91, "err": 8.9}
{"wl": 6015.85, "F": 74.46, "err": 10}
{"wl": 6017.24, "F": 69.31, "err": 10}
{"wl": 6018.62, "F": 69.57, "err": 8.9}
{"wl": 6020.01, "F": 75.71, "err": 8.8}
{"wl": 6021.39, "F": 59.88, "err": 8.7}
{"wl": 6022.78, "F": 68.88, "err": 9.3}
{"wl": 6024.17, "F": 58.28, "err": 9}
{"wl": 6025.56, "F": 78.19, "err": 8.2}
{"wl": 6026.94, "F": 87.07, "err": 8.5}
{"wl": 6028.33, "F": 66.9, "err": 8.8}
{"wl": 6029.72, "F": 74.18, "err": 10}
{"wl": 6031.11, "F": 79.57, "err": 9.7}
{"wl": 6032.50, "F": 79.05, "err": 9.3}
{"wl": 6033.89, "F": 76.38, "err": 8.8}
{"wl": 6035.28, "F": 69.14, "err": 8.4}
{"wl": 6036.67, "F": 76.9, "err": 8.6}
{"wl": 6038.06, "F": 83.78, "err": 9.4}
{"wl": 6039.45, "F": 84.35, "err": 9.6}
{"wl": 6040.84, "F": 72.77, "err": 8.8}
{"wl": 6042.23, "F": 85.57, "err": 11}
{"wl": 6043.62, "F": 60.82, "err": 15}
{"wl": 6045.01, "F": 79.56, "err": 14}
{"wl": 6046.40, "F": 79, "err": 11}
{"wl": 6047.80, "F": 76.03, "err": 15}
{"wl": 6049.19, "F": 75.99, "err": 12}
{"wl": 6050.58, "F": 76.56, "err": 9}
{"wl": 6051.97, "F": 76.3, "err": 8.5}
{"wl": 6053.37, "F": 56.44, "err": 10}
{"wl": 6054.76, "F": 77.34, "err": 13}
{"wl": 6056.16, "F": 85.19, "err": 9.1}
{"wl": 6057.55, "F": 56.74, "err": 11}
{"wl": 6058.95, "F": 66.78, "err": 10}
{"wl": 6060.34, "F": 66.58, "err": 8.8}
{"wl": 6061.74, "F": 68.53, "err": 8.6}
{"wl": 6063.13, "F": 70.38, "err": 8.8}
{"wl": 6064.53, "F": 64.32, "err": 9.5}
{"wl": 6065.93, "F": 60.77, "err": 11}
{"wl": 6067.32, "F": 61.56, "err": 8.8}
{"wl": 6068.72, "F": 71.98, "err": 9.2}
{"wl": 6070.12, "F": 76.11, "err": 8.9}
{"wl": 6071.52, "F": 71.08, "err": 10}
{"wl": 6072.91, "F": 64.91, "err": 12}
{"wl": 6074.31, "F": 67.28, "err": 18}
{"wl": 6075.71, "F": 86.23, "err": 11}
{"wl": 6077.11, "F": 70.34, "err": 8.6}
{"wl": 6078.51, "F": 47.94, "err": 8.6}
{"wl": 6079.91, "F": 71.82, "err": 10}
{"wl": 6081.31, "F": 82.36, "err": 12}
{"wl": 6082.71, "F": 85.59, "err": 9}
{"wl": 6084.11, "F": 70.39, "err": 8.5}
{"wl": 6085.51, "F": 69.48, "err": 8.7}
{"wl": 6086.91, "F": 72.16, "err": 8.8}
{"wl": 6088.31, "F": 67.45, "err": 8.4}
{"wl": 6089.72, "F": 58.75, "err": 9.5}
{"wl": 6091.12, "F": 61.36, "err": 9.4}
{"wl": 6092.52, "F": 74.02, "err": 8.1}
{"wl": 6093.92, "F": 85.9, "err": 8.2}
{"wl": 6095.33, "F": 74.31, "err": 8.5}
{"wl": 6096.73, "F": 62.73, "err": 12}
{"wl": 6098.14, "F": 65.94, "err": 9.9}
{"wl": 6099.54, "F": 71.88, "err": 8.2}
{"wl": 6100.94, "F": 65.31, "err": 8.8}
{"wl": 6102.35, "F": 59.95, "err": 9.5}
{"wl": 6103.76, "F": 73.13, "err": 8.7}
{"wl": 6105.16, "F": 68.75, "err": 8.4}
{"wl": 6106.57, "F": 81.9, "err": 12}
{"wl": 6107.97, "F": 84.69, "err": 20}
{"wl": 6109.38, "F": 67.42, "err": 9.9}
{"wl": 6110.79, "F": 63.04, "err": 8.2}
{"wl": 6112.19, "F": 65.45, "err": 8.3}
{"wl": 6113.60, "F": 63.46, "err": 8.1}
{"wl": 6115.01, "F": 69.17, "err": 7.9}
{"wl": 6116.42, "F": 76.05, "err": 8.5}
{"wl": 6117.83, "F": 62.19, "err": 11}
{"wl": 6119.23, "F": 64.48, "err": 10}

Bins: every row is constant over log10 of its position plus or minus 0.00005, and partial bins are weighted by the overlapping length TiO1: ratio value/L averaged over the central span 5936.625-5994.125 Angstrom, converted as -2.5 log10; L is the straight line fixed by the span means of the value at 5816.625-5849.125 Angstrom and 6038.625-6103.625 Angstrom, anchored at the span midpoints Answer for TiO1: 0.08 mag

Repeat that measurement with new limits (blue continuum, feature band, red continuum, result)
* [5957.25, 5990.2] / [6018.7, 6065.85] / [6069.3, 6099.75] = -0.057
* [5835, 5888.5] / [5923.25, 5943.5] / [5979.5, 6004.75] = 0.035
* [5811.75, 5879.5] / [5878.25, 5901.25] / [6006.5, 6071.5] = 0.176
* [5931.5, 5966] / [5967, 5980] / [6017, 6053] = 0.080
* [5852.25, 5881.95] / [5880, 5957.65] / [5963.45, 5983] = 0.004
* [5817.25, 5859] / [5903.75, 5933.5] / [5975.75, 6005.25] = 0.061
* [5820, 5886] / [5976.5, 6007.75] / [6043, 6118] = 0.032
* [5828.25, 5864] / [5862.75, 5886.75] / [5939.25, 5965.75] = 0.112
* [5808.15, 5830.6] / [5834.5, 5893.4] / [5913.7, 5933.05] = 0.040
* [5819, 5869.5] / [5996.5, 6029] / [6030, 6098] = 0.033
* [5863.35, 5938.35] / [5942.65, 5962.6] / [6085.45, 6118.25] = -0.046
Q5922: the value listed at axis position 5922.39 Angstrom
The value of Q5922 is 73.12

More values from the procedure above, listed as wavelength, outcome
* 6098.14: 65.94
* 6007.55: 67.94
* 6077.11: 70.34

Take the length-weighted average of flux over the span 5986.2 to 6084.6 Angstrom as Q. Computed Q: 71.8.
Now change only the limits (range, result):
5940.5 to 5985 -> 67.4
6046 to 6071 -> 70.2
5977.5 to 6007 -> 68.8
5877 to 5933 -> 65.2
